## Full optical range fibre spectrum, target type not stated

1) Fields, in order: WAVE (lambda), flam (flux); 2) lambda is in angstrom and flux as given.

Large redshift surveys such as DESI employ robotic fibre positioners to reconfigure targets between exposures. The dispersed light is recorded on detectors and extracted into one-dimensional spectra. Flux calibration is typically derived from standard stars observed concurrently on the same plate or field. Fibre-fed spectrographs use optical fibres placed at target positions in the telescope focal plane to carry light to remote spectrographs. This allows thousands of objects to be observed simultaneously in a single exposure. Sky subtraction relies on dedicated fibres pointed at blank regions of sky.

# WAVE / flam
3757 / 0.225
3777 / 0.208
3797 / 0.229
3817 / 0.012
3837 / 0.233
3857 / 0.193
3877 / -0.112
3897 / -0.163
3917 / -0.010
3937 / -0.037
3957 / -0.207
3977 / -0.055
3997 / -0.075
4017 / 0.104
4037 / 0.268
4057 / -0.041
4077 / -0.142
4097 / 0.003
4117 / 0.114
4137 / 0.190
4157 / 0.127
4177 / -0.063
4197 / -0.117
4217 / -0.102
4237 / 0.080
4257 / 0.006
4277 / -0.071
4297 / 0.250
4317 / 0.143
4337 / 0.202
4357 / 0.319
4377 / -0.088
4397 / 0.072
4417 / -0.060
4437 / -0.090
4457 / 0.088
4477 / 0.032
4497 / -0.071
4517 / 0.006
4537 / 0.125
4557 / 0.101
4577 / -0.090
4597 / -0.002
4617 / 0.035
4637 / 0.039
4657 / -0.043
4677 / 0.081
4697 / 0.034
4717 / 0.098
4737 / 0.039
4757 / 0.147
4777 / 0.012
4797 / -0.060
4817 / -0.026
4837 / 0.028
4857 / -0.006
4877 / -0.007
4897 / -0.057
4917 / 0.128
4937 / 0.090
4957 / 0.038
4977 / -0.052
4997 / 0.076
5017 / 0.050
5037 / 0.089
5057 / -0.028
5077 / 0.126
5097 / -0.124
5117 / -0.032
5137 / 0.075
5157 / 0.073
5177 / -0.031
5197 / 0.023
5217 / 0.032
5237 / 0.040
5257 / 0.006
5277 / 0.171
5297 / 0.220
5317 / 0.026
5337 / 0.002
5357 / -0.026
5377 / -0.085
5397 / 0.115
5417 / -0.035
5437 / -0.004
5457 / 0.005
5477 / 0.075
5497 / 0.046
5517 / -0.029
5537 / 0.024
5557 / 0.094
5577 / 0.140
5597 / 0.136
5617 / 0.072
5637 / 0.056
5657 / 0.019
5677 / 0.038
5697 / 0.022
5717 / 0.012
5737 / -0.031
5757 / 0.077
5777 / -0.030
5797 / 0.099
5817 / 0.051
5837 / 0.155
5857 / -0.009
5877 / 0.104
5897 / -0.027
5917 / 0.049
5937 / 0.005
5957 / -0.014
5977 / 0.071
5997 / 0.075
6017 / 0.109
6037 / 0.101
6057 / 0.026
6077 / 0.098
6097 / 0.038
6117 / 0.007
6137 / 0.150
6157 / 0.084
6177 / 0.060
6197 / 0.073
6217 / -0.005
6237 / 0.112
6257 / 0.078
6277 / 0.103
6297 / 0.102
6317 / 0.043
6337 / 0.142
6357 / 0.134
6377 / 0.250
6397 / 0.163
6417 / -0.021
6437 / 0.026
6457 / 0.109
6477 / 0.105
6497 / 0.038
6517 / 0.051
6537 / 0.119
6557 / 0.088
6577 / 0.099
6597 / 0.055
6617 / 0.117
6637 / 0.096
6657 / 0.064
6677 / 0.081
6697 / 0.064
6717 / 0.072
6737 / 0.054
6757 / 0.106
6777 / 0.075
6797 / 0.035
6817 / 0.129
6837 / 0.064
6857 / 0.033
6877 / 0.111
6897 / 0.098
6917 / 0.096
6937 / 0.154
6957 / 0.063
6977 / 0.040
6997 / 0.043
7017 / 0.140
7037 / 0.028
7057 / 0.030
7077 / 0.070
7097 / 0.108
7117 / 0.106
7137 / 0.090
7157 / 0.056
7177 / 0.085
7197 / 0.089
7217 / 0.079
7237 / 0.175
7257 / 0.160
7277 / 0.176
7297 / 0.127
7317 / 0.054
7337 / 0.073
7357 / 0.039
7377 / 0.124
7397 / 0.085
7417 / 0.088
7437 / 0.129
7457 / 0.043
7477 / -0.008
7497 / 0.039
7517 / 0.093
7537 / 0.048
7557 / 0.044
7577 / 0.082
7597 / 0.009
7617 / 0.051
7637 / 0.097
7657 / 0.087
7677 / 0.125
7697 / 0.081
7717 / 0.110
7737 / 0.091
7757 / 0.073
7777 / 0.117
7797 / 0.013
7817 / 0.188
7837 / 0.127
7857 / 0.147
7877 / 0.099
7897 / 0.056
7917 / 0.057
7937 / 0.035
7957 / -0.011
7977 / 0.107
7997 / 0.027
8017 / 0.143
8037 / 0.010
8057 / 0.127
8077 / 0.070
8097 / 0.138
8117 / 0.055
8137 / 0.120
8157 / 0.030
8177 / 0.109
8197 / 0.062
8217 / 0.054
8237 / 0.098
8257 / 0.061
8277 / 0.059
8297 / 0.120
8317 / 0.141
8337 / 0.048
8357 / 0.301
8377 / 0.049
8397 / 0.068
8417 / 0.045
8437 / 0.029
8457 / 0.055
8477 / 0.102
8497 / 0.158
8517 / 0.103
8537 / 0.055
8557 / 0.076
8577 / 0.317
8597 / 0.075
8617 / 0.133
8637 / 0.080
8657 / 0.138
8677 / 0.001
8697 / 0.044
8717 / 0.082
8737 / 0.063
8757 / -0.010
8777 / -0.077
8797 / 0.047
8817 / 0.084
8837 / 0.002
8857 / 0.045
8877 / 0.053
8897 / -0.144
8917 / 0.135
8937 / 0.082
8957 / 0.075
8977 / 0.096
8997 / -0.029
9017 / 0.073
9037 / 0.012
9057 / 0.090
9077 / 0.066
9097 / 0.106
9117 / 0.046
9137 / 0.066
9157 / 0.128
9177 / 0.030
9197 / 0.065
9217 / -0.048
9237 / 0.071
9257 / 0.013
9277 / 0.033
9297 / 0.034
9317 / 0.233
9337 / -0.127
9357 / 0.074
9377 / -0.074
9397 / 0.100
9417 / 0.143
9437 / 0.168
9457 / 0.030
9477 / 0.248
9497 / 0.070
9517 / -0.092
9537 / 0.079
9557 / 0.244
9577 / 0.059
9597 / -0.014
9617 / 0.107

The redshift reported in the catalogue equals 0.71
